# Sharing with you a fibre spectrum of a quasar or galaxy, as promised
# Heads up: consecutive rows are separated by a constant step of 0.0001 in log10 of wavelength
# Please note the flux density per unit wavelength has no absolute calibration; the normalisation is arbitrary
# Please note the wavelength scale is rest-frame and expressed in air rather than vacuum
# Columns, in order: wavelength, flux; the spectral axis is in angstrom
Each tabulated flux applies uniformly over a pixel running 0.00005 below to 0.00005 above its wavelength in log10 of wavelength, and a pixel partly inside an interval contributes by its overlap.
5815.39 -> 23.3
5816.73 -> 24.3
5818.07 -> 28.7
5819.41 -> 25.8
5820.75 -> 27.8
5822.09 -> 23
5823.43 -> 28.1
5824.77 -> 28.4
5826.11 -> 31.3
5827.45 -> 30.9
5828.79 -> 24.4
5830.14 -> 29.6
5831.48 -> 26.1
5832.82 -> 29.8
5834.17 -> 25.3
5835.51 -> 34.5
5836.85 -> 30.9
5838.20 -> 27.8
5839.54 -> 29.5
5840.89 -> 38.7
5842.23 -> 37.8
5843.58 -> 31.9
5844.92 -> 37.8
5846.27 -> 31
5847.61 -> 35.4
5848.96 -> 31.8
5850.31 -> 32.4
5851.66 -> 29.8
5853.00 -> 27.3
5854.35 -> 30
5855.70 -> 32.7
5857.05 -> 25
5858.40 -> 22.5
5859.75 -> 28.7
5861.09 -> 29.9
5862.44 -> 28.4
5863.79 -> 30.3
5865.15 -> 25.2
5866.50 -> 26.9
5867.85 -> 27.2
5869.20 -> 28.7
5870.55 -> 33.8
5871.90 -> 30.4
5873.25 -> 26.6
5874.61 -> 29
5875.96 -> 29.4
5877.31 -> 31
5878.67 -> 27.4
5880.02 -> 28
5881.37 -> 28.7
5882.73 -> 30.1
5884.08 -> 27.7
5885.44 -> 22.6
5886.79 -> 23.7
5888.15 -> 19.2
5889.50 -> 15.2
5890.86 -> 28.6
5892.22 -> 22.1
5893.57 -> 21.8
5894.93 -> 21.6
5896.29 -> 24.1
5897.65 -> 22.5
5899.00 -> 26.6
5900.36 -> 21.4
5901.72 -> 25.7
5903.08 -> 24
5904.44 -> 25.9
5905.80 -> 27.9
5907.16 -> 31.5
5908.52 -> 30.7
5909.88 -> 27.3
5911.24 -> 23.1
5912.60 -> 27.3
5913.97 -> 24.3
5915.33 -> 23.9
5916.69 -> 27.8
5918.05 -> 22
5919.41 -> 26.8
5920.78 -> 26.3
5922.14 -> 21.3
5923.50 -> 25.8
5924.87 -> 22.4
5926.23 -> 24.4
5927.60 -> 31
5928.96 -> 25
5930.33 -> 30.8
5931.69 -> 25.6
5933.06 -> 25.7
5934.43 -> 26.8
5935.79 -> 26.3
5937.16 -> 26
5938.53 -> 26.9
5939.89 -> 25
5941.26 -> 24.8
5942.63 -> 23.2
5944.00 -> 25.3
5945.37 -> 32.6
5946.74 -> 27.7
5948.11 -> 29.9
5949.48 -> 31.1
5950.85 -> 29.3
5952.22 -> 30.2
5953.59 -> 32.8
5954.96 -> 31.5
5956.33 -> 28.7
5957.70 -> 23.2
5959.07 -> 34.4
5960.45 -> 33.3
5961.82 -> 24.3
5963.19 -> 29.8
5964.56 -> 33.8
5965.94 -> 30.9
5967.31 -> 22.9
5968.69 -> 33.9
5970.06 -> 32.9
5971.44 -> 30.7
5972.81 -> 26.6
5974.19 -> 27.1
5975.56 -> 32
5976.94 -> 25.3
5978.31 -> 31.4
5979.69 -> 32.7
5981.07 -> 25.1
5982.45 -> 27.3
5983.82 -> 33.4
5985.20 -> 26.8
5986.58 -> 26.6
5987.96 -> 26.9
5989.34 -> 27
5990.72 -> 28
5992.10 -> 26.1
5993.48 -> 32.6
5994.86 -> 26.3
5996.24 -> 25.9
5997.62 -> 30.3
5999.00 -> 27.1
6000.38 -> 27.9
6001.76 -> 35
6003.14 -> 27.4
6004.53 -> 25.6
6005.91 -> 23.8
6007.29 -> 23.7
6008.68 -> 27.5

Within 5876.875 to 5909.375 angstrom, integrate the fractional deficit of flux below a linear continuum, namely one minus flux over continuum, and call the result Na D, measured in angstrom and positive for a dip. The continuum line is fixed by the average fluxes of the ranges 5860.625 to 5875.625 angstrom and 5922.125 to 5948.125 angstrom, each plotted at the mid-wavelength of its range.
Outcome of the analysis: 3.0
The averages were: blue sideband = 28.8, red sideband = 26.4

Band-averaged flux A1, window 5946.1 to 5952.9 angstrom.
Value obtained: 29.7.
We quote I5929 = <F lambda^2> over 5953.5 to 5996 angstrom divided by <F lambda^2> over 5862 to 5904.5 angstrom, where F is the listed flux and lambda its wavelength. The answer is 1.2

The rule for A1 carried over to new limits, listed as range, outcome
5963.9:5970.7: 30.8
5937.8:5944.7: 25.1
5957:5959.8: 28.8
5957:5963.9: 29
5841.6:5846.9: 34.6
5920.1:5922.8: 23.8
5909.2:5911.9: 25.2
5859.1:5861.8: 29.4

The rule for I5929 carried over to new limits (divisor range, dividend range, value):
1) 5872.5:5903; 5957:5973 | 1.22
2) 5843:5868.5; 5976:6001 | 0.99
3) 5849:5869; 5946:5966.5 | 1.09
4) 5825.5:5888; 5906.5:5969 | 0.96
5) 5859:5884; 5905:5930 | 0.92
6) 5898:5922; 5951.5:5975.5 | 1.18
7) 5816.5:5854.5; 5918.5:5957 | 0.94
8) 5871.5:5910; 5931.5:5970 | 1.13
